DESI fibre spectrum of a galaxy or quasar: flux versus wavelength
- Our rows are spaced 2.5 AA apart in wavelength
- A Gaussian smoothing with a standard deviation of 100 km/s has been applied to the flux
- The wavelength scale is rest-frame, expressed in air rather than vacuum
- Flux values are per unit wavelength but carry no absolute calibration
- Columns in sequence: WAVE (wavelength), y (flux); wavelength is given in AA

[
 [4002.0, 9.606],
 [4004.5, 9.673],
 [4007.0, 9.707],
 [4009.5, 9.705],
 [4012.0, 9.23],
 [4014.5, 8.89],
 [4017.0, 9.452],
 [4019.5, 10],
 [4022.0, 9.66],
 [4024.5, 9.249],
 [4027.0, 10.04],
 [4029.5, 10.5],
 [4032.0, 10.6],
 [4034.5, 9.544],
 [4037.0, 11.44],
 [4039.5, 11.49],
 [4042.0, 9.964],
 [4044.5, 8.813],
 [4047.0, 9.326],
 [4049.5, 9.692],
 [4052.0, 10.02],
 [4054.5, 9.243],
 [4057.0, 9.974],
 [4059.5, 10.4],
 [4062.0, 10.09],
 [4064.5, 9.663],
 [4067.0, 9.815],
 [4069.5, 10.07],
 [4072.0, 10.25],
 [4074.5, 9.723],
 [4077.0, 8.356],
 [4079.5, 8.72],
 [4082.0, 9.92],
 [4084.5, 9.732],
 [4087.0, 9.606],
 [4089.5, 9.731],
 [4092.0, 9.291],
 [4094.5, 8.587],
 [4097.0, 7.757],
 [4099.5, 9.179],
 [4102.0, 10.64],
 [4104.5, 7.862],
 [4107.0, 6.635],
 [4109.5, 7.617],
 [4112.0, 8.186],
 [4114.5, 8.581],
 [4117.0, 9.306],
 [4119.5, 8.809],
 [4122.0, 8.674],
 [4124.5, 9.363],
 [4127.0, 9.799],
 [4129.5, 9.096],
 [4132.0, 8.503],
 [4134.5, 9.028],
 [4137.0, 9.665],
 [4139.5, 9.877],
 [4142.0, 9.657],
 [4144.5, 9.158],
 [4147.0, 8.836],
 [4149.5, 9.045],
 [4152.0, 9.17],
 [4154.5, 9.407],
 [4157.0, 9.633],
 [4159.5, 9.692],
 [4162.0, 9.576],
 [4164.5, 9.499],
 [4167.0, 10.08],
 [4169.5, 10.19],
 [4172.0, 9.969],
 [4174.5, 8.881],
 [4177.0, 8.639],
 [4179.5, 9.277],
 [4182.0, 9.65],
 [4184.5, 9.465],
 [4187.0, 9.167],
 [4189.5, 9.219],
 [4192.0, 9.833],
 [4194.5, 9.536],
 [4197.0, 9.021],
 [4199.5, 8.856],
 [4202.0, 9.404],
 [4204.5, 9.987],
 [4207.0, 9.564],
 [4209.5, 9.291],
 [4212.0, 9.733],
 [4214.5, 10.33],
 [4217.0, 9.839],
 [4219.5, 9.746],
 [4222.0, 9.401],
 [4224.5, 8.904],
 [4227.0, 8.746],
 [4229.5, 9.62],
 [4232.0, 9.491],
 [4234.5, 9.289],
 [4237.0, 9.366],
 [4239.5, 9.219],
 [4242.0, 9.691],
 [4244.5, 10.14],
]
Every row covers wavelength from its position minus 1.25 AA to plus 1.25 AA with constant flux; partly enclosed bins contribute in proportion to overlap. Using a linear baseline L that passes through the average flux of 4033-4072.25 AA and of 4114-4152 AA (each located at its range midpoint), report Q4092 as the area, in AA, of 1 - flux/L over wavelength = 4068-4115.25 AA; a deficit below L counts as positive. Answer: 3.0 AA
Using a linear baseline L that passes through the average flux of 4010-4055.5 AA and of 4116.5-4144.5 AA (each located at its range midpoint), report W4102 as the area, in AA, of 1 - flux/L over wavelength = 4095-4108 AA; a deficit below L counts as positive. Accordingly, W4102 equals 1.3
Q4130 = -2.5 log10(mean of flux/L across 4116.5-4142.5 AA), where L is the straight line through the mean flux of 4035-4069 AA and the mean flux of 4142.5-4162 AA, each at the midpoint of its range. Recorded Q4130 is 0.03 mag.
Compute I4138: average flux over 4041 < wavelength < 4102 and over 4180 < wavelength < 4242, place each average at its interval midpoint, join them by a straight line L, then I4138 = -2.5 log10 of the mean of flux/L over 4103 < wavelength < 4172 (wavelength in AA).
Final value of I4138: 0.05 mag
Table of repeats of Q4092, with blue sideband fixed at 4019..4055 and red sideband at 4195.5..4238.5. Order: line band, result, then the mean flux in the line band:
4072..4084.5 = 0.7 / 9.34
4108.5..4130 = 2.0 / 8.83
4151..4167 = 0.1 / 9.55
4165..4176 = -0.2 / 9.73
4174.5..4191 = 0.6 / 9.22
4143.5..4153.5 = 0.6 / 9.06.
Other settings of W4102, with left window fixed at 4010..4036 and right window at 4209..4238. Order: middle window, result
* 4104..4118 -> 2.3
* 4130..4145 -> 0.4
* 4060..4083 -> 0.1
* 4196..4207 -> 0.2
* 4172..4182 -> 0.4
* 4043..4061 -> 0.1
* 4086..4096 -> 0.4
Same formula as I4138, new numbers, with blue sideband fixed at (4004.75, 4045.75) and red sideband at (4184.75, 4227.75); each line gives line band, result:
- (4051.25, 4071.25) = -0.01 mag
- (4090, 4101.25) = 0.10 mag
